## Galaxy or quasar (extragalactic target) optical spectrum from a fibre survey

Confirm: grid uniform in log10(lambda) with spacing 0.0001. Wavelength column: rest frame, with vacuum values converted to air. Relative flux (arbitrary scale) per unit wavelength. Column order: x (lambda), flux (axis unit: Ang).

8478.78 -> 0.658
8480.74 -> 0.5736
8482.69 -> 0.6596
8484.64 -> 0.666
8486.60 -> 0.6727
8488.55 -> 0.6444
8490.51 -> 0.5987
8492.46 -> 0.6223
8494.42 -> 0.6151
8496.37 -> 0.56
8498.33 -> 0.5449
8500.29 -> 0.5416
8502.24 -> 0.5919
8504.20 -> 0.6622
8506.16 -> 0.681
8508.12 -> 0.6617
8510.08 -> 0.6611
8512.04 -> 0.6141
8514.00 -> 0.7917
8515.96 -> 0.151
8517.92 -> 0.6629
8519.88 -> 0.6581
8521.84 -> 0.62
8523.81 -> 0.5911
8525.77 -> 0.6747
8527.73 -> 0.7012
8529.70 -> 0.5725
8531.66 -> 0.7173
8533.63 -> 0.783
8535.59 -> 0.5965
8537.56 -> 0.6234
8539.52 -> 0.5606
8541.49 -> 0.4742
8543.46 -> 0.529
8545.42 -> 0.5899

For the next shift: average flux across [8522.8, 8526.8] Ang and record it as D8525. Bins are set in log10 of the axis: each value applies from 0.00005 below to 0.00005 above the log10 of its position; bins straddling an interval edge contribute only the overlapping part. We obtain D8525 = 0.634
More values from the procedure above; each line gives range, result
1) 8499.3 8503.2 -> 0.567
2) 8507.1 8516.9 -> 0.578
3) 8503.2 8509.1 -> 0.667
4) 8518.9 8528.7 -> 0.649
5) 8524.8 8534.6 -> 0.689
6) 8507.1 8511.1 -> 0.661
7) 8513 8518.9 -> 0.536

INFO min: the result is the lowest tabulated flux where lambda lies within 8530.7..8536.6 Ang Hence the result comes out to 0.5965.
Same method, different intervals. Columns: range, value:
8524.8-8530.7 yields 0.5725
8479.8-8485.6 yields 0.5736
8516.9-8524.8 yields 0.5911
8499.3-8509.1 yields 0.5416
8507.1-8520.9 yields 0.151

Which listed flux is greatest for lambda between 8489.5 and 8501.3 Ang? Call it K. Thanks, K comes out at 0.6223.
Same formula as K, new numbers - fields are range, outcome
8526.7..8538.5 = 0.783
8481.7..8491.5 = 0.6727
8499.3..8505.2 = 0.6622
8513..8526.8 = 0.7917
